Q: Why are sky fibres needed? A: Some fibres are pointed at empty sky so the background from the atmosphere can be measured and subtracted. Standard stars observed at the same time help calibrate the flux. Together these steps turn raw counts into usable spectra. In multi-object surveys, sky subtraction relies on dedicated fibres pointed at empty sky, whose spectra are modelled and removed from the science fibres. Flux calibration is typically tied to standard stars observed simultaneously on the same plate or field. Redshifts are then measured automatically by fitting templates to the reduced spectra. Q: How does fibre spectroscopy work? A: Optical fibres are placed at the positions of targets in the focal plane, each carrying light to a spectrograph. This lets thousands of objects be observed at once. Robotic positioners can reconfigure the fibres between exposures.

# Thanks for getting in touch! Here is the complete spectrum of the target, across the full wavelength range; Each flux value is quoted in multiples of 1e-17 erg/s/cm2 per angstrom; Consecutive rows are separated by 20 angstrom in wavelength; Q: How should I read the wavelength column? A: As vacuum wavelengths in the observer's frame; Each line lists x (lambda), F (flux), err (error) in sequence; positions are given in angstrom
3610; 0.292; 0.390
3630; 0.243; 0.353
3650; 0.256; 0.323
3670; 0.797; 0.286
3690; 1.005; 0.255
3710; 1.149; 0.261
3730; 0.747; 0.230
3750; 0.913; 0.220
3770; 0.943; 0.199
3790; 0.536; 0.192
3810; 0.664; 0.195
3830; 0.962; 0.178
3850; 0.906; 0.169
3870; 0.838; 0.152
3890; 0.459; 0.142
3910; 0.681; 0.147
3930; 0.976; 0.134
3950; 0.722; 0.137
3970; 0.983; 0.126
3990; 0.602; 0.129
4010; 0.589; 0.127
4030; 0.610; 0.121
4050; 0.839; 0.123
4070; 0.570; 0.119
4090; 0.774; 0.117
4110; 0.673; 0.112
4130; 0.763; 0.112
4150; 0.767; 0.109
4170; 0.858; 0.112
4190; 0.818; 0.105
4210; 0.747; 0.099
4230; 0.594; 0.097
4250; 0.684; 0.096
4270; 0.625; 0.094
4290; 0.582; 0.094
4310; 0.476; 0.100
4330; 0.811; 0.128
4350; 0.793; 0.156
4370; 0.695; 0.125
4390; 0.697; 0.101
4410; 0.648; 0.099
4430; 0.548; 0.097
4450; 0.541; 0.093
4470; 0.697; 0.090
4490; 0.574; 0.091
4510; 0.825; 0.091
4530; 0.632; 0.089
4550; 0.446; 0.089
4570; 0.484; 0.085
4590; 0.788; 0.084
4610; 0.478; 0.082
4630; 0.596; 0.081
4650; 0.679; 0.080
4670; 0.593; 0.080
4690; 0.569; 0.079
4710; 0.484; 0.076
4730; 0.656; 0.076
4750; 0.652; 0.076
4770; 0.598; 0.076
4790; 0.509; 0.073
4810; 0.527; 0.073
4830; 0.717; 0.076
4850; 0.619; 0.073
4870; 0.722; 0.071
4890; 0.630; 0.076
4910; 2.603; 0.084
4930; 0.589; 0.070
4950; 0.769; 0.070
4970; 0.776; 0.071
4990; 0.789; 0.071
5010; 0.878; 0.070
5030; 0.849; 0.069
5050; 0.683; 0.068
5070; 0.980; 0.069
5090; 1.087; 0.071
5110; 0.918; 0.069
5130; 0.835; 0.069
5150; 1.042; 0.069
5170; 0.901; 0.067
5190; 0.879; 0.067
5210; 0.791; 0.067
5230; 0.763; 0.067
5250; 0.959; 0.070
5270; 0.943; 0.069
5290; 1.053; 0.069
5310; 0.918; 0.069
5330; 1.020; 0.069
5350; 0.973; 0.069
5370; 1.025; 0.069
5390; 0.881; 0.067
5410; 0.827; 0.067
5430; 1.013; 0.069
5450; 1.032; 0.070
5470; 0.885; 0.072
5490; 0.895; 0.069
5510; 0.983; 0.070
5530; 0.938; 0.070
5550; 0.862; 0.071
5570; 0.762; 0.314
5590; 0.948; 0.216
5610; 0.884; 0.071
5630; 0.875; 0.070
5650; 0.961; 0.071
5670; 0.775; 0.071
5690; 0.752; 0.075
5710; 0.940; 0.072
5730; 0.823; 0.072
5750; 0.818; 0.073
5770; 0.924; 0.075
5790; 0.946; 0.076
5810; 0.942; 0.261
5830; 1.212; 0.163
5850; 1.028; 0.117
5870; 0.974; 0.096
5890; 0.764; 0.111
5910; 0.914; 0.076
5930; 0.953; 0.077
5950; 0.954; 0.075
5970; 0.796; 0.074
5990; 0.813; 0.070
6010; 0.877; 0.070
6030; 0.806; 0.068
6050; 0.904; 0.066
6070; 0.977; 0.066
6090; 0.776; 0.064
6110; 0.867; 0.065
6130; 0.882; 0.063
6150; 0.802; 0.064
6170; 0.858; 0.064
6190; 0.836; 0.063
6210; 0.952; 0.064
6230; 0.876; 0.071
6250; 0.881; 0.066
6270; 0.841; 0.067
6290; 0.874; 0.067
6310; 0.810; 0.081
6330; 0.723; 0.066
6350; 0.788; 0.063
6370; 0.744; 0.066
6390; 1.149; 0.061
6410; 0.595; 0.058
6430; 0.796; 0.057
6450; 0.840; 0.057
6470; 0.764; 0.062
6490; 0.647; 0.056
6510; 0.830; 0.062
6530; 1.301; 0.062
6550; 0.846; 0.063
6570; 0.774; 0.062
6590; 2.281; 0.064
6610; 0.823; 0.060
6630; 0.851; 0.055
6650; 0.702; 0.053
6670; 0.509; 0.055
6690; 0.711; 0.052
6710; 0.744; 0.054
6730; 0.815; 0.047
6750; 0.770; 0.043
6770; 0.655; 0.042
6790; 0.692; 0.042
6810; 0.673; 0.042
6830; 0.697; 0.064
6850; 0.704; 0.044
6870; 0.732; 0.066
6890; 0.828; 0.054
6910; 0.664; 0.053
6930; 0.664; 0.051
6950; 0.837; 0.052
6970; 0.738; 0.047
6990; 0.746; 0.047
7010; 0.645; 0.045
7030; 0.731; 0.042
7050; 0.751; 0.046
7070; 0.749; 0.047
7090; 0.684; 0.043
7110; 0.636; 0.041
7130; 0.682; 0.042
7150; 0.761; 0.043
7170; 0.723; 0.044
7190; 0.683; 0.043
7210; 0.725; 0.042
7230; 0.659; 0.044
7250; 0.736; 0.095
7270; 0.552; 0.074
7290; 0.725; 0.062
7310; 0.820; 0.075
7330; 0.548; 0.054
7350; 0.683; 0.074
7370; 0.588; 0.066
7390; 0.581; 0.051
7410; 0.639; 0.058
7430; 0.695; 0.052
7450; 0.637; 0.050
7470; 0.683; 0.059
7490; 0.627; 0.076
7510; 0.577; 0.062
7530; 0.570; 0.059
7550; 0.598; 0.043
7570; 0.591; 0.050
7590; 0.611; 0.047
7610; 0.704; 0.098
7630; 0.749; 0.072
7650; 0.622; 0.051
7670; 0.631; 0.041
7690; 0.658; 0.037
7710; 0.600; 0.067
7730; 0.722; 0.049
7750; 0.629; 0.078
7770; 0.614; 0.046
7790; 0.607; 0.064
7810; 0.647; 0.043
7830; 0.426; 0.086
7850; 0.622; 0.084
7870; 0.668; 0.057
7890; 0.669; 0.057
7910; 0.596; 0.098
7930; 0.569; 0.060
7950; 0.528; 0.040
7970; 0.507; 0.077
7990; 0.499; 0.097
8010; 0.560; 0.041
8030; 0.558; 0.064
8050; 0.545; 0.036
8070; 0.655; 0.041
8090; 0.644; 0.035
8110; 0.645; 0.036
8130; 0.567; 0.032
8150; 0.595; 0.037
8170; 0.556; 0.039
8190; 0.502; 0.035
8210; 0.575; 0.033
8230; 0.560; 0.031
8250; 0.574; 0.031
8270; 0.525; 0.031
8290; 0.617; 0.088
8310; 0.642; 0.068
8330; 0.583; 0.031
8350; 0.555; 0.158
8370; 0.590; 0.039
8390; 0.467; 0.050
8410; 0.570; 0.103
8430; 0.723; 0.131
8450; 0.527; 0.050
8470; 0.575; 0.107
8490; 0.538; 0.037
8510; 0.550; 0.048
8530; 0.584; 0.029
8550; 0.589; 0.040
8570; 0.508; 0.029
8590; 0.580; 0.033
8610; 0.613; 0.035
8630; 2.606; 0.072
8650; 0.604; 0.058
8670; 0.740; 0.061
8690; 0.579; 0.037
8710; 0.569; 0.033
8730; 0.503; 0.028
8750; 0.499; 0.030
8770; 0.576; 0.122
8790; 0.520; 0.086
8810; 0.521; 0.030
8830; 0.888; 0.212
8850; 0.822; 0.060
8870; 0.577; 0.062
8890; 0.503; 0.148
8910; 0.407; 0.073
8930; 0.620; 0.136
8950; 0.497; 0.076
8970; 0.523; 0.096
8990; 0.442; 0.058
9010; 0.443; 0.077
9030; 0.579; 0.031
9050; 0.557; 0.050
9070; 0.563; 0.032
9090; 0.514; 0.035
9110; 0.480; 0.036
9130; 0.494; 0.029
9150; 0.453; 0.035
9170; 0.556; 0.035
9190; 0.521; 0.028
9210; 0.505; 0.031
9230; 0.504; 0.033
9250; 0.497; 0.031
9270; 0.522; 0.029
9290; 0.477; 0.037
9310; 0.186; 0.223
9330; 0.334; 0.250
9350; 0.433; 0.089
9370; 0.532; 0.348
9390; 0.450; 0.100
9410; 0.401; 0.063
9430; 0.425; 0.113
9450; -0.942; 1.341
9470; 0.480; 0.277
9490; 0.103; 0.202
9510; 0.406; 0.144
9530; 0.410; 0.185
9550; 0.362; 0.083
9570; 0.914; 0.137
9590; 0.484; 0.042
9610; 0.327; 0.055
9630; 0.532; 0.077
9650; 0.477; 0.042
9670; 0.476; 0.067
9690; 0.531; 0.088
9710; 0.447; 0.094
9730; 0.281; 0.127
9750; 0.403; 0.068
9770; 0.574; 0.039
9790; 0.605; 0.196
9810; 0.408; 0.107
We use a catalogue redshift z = 0.315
